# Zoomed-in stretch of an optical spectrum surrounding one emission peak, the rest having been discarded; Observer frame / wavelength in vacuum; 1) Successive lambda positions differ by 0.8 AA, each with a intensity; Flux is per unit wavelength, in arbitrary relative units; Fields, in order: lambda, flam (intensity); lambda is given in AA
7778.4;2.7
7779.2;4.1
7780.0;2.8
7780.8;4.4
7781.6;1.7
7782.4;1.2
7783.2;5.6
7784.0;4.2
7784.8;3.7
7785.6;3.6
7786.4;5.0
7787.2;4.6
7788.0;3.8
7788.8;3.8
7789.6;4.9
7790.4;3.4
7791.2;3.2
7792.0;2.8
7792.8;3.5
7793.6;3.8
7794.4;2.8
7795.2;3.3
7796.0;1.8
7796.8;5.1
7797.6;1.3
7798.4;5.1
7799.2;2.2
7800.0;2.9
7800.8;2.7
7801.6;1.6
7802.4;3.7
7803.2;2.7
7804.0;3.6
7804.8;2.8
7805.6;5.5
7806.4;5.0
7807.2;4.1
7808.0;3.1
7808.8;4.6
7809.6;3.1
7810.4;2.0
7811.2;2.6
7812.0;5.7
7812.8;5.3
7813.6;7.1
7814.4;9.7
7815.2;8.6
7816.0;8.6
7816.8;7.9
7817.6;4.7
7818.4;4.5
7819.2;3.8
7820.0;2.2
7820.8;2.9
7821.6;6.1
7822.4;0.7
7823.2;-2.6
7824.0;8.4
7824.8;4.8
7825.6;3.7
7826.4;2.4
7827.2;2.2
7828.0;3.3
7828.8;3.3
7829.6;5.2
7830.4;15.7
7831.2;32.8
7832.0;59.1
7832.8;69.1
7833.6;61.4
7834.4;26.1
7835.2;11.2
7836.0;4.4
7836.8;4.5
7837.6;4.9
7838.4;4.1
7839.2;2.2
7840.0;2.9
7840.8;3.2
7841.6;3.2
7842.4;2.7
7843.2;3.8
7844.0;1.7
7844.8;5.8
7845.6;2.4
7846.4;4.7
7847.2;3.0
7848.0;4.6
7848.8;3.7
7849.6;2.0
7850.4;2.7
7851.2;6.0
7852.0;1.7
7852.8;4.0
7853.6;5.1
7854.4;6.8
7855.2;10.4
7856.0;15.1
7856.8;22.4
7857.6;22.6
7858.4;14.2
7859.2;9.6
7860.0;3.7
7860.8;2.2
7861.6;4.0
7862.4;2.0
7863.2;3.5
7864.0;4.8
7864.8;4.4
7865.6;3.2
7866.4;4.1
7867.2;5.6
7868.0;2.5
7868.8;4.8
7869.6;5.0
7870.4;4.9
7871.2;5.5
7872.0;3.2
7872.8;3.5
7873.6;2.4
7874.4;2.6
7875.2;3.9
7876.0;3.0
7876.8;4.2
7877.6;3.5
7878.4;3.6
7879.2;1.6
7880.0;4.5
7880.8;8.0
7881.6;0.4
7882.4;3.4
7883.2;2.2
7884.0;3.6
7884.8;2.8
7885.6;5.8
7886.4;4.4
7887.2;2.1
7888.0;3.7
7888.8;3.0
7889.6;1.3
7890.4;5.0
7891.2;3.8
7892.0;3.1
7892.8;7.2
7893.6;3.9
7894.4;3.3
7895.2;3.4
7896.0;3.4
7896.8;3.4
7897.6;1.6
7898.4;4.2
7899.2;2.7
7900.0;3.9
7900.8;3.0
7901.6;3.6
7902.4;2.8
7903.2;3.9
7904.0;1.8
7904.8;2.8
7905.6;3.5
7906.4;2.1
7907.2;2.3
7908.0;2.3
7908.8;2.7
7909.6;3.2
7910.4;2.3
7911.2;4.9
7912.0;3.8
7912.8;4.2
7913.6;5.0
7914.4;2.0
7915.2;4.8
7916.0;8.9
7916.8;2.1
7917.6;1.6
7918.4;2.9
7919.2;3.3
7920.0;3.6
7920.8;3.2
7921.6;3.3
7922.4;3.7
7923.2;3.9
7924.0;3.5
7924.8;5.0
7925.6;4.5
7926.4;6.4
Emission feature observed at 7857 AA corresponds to [N II]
